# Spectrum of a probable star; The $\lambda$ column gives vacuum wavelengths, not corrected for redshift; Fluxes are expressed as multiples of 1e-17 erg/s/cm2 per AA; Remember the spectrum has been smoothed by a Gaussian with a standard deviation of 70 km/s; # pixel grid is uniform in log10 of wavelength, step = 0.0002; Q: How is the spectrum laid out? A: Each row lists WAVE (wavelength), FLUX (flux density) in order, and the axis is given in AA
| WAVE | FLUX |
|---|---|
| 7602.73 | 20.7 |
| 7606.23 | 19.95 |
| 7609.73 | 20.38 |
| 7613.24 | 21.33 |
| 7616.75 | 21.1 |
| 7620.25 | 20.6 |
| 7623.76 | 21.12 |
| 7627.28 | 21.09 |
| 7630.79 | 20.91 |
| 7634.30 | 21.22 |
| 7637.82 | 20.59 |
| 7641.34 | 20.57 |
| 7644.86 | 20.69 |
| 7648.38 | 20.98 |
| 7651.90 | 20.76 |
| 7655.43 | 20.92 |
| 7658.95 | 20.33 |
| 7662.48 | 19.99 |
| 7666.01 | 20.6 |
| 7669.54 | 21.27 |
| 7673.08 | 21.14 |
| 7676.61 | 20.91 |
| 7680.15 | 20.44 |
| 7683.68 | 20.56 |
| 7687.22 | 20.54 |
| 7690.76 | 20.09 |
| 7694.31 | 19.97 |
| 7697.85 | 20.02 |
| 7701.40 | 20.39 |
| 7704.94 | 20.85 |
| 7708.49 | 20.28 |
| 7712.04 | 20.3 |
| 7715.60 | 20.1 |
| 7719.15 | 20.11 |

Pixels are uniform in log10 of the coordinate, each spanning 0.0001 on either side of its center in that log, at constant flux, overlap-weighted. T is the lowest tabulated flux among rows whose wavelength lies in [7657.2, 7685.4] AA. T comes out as 19.99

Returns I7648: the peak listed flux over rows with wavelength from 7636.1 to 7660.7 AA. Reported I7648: 20.98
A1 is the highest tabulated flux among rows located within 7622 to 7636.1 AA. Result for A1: 21.22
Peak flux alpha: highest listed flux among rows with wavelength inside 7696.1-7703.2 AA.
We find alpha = 20.39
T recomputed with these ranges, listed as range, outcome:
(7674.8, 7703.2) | 19.97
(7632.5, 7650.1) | 20.57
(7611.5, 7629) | 20.6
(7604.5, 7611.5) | 19.95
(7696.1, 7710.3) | 20.02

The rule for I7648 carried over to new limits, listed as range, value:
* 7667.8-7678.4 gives 21.27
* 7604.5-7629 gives 21.33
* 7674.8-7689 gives 20.91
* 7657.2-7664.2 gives 20.33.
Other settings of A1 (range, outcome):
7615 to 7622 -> 21.1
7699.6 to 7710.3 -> 20.85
